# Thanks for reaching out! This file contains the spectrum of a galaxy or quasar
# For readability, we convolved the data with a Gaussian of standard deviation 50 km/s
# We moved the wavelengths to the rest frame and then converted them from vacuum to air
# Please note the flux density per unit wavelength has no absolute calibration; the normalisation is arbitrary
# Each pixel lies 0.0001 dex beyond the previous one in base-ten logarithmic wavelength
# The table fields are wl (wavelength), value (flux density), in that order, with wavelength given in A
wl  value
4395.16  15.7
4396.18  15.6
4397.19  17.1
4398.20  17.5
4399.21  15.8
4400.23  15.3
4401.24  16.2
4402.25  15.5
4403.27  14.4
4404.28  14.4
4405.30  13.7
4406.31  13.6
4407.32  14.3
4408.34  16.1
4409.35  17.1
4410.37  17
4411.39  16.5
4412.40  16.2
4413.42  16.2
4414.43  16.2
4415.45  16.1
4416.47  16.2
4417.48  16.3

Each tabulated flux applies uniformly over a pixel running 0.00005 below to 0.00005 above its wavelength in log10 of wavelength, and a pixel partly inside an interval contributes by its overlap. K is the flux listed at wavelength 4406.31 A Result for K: 13.6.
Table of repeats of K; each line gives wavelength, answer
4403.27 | 14.4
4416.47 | 16.2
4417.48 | 16.3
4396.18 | 15.6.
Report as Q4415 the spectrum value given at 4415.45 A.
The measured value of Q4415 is 16.1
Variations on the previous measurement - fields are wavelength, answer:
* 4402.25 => 15.5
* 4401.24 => 16.2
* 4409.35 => 17.1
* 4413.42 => 16.2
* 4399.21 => 15.8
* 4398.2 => 17.5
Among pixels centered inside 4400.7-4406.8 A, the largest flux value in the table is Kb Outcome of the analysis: 16.2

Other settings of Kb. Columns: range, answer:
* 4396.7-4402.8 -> 17.5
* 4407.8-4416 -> 17.1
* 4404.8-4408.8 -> 16.1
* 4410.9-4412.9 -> 16.5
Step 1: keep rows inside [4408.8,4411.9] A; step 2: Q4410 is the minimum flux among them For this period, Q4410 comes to 16.5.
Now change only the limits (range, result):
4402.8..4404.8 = 14.4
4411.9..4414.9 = 16.2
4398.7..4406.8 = 13.6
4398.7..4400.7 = 15.3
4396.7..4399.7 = 15.8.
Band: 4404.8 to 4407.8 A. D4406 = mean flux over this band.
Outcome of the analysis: 13.9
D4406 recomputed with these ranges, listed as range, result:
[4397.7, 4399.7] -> 16.7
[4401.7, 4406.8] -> 14.3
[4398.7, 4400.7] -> 15.5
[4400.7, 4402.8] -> 15.8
